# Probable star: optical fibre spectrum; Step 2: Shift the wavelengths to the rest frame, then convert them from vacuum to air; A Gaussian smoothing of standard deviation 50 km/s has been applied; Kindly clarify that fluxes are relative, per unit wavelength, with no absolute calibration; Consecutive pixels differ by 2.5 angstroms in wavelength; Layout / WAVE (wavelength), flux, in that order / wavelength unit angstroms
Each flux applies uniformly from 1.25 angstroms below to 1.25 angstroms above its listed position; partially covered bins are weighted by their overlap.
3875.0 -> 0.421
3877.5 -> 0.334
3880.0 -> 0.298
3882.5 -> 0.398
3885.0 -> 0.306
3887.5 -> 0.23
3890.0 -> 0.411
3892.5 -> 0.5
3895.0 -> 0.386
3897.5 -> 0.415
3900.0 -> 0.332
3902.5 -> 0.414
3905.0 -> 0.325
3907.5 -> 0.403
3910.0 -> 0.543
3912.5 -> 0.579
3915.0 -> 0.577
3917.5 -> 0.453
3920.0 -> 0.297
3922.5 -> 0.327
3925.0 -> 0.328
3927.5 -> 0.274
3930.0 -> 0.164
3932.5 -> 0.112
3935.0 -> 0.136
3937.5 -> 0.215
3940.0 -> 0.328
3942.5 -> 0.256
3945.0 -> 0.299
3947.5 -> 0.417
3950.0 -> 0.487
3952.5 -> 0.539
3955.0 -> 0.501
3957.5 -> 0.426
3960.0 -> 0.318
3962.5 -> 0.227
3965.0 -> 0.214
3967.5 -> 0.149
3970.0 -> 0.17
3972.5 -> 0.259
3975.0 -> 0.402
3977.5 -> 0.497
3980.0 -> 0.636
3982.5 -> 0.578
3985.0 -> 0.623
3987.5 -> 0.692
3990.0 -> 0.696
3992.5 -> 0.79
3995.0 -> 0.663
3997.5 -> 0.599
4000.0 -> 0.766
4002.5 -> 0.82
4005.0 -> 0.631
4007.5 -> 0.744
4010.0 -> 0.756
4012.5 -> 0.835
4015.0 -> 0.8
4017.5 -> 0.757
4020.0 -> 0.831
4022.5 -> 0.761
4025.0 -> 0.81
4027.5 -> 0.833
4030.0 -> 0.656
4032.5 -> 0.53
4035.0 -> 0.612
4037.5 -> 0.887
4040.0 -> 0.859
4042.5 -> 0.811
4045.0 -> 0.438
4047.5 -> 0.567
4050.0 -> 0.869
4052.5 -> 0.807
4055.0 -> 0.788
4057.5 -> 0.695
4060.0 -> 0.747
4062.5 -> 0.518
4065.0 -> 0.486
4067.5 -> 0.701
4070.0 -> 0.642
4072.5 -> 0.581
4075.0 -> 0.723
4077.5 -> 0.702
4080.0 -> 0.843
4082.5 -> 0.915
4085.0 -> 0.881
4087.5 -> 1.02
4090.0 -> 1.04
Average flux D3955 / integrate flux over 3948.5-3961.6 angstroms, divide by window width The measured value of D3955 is 0.447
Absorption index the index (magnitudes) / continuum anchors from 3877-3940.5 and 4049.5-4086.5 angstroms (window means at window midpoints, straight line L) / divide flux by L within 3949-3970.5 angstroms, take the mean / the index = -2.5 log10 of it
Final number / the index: 0.33 mag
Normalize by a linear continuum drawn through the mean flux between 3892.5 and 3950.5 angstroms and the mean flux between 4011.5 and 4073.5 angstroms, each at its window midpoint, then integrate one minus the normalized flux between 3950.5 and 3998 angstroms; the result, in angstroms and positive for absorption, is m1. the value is 4.18 angstroms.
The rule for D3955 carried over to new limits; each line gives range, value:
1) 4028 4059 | 0.713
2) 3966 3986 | 0.409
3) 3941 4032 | 0.567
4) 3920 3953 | 0.293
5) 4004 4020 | 0.762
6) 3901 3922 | 0.443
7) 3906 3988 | 0.374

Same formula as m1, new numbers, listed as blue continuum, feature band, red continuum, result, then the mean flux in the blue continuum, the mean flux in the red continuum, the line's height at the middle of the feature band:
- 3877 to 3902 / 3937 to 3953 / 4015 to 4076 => 4.1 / 0.363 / 0.706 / 0.485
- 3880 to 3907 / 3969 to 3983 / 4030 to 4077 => 3.0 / 0.369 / 0.681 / 0.53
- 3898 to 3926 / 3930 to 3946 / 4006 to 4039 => 9.0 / 0.417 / 0.755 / 0.496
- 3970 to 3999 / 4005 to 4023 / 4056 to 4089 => -4.4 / 0.569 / 0.73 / 0.623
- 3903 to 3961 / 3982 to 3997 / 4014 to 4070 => -3.5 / 0.362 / 0.714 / 0.546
